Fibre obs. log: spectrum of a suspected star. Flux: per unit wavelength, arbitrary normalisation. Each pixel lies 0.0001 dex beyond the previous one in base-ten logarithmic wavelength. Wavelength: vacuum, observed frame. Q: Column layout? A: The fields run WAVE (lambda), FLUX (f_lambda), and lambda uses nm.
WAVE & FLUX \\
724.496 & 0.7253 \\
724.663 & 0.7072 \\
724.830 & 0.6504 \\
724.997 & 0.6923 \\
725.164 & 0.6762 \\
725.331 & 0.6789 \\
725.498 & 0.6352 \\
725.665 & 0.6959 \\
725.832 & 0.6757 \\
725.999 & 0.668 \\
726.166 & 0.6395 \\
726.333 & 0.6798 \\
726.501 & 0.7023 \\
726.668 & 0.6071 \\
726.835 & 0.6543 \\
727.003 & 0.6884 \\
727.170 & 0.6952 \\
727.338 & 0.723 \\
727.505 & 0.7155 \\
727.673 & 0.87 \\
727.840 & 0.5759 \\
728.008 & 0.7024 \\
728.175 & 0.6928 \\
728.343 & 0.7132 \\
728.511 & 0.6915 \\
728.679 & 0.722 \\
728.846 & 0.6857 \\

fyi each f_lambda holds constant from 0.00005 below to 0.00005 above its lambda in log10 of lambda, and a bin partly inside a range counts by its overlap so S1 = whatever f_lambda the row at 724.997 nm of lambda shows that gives 0.6923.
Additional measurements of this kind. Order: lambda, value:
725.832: 0.6757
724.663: 0.7072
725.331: 0.6789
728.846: 0.6857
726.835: 0.6543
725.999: 0.668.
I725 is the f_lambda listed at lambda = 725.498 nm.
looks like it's 0.6352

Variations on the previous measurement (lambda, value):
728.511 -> 0.6915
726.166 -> 0.6395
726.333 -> 0.6798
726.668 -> 0.6071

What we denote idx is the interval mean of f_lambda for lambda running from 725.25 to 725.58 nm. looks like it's 0.657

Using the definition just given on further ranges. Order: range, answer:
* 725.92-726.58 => 0.672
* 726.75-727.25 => 0.679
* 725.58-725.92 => 0.686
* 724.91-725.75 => 0.676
